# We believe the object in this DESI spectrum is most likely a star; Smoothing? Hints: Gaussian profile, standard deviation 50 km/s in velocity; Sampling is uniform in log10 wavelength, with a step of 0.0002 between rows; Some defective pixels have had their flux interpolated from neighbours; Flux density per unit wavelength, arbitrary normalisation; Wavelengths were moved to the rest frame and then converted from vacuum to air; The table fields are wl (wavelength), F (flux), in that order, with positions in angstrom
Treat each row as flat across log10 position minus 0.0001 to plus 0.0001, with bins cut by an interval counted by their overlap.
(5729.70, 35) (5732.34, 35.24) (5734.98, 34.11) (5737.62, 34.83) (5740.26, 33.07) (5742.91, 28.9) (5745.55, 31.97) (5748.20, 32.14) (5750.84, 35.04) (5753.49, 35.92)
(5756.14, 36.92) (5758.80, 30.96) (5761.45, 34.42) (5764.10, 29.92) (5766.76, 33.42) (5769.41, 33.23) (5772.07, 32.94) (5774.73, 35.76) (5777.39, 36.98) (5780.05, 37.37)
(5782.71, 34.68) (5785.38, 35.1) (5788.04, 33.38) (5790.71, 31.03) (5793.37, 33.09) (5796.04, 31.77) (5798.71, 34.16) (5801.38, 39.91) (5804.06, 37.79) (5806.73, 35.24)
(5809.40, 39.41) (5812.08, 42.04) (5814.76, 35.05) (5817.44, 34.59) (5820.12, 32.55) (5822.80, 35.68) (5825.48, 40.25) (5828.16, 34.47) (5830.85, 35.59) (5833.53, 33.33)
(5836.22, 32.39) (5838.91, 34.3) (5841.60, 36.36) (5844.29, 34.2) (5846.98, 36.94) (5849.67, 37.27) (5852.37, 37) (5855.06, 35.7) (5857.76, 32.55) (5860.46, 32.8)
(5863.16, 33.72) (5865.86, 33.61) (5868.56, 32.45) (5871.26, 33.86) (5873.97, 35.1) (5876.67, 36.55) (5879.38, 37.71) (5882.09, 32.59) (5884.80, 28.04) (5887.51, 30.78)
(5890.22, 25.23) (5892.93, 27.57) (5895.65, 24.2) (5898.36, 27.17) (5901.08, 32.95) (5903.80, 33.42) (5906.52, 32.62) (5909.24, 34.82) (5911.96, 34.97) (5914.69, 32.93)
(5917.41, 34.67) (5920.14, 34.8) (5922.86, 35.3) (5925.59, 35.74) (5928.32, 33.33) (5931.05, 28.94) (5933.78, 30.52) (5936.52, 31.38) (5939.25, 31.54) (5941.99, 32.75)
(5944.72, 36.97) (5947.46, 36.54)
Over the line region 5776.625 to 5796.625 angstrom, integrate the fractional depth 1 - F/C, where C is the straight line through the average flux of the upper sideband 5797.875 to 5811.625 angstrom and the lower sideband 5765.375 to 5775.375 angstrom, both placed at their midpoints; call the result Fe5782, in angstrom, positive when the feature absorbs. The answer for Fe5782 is 0.76 angstrom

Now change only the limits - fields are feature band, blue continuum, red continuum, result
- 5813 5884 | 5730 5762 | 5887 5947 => -4.7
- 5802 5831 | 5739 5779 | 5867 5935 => -3.3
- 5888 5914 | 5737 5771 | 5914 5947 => 2.3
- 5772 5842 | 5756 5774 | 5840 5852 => -1.6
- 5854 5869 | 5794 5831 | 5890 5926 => 0.3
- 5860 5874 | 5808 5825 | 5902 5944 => 0.6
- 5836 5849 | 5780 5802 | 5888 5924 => -0.9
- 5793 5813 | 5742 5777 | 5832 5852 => -1.4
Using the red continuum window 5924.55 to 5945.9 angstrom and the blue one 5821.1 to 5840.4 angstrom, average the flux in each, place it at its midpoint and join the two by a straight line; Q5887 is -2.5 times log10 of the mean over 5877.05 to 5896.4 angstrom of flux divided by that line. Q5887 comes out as 0.13 mag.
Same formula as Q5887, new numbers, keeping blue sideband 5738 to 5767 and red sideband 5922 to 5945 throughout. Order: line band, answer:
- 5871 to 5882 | -0.09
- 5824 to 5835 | -0.09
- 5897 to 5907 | 0.04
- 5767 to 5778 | -0.05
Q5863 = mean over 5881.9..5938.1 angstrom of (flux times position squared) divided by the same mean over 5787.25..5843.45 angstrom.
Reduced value 0.92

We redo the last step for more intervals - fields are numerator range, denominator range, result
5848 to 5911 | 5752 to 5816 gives 0.96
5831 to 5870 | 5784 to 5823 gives 0.99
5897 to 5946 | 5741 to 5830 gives 1.00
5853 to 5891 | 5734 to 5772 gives 1.04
